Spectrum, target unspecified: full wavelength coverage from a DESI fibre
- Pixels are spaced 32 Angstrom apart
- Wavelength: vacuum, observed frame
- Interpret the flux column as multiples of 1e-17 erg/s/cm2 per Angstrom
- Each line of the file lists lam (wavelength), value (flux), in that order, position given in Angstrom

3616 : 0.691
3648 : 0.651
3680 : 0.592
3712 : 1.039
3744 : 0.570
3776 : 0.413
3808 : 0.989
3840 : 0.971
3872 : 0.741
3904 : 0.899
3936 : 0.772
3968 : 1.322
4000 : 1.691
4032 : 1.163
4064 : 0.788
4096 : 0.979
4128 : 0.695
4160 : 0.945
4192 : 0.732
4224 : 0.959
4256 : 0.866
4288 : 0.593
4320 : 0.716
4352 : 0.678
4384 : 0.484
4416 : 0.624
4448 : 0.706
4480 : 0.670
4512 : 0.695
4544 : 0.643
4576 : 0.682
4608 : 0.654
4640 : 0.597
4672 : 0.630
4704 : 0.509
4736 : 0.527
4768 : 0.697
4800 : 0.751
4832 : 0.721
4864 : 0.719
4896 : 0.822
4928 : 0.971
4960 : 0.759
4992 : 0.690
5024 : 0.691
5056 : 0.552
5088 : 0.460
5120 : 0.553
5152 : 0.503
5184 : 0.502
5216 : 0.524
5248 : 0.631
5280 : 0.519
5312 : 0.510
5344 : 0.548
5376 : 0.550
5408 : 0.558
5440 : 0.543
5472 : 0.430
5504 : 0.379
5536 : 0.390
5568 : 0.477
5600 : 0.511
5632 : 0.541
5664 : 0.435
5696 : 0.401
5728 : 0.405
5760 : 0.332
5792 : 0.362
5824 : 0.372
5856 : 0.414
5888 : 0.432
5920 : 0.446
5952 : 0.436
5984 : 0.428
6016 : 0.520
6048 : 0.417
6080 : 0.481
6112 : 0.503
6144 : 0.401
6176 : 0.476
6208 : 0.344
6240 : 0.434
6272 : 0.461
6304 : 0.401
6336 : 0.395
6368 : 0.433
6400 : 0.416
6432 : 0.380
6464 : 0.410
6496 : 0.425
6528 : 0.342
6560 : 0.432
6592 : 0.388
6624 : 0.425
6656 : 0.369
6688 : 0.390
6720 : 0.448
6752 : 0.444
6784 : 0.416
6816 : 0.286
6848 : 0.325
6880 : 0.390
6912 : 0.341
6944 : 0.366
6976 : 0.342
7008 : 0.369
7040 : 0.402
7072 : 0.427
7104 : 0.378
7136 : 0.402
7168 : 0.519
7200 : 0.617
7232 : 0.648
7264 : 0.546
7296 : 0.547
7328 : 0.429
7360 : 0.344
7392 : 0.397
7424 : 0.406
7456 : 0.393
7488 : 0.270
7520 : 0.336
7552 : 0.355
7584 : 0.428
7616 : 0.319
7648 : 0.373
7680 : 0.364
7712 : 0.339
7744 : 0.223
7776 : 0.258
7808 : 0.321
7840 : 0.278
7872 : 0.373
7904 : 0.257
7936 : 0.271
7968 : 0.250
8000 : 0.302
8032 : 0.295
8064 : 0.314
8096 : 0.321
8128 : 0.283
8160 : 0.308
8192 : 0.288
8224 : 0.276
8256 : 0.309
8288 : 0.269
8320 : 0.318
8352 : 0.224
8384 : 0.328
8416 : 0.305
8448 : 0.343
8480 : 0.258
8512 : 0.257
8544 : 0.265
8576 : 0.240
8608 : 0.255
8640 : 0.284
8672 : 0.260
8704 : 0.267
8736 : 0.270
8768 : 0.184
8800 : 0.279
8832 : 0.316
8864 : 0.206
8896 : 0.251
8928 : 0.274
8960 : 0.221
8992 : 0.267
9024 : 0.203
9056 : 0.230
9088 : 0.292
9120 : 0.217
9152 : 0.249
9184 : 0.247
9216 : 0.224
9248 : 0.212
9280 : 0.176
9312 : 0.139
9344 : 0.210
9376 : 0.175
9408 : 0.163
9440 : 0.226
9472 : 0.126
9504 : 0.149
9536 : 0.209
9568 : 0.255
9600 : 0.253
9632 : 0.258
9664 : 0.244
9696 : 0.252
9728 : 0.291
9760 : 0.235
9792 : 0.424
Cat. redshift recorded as 1.583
